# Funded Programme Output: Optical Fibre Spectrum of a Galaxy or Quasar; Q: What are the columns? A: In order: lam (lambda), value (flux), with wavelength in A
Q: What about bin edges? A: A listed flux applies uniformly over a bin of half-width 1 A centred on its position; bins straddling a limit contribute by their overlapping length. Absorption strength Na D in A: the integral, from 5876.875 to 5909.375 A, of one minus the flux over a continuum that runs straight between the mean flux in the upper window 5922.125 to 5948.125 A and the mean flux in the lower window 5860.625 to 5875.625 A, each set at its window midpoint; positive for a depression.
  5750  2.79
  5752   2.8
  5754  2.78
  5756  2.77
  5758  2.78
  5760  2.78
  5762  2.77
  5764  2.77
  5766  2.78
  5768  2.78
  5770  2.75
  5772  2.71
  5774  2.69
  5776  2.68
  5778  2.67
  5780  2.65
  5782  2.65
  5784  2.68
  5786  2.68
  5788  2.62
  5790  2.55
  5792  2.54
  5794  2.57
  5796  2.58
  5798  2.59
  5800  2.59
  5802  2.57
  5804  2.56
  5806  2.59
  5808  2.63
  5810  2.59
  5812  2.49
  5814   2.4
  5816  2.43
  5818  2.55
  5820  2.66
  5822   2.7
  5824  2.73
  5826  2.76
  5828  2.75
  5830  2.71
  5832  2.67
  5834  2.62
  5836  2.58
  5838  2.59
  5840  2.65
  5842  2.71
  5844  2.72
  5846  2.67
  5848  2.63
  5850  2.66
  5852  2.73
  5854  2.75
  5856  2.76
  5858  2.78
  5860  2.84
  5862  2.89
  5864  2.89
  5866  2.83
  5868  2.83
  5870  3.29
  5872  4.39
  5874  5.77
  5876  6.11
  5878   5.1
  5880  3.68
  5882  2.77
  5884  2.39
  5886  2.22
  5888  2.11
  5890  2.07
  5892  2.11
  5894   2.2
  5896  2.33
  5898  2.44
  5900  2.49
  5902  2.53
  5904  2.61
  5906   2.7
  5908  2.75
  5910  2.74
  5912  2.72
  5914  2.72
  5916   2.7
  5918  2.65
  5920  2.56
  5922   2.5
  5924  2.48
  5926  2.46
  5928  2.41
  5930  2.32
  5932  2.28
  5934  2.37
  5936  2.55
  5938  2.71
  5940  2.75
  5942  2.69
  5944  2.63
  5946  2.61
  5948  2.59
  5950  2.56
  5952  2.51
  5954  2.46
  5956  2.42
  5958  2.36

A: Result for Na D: 5.7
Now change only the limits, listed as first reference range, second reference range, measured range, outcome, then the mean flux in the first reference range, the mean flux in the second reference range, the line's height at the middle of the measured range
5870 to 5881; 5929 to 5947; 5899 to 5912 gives 3.8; 4.85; 2.55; 3.75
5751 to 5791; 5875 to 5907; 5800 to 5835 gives 2.1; 2.72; 2.87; 2.77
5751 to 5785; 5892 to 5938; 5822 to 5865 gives -1.6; 2.73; 2.52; 2.62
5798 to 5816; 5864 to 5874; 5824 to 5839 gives 1.3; 2.55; 3.53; 2.94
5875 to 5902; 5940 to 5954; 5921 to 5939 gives 1.6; 2.91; 2.6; 2.69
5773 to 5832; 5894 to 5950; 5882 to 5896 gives 1.8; 2.62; 2.56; 2.58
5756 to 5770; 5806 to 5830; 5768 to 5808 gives 1.0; 2.77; 2.61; 2.7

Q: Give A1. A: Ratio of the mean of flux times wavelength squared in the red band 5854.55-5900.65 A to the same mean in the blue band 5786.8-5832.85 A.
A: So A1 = 1.2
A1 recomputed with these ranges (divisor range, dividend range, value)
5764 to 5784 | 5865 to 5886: 1.47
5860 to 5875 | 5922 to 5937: 0.70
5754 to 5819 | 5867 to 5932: 1.14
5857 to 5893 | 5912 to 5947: 0.79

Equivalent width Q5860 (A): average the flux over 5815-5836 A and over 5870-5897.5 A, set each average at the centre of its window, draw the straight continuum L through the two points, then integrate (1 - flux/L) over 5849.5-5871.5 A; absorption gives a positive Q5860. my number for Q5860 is 1.2 A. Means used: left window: 2.65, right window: 3.31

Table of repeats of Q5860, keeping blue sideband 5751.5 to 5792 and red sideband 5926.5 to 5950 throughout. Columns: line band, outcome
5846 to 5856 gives -0.26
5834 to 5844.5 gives -0.01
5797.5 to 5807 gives 0.35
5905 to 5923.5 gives -0.75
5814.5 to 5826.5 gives 0.17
